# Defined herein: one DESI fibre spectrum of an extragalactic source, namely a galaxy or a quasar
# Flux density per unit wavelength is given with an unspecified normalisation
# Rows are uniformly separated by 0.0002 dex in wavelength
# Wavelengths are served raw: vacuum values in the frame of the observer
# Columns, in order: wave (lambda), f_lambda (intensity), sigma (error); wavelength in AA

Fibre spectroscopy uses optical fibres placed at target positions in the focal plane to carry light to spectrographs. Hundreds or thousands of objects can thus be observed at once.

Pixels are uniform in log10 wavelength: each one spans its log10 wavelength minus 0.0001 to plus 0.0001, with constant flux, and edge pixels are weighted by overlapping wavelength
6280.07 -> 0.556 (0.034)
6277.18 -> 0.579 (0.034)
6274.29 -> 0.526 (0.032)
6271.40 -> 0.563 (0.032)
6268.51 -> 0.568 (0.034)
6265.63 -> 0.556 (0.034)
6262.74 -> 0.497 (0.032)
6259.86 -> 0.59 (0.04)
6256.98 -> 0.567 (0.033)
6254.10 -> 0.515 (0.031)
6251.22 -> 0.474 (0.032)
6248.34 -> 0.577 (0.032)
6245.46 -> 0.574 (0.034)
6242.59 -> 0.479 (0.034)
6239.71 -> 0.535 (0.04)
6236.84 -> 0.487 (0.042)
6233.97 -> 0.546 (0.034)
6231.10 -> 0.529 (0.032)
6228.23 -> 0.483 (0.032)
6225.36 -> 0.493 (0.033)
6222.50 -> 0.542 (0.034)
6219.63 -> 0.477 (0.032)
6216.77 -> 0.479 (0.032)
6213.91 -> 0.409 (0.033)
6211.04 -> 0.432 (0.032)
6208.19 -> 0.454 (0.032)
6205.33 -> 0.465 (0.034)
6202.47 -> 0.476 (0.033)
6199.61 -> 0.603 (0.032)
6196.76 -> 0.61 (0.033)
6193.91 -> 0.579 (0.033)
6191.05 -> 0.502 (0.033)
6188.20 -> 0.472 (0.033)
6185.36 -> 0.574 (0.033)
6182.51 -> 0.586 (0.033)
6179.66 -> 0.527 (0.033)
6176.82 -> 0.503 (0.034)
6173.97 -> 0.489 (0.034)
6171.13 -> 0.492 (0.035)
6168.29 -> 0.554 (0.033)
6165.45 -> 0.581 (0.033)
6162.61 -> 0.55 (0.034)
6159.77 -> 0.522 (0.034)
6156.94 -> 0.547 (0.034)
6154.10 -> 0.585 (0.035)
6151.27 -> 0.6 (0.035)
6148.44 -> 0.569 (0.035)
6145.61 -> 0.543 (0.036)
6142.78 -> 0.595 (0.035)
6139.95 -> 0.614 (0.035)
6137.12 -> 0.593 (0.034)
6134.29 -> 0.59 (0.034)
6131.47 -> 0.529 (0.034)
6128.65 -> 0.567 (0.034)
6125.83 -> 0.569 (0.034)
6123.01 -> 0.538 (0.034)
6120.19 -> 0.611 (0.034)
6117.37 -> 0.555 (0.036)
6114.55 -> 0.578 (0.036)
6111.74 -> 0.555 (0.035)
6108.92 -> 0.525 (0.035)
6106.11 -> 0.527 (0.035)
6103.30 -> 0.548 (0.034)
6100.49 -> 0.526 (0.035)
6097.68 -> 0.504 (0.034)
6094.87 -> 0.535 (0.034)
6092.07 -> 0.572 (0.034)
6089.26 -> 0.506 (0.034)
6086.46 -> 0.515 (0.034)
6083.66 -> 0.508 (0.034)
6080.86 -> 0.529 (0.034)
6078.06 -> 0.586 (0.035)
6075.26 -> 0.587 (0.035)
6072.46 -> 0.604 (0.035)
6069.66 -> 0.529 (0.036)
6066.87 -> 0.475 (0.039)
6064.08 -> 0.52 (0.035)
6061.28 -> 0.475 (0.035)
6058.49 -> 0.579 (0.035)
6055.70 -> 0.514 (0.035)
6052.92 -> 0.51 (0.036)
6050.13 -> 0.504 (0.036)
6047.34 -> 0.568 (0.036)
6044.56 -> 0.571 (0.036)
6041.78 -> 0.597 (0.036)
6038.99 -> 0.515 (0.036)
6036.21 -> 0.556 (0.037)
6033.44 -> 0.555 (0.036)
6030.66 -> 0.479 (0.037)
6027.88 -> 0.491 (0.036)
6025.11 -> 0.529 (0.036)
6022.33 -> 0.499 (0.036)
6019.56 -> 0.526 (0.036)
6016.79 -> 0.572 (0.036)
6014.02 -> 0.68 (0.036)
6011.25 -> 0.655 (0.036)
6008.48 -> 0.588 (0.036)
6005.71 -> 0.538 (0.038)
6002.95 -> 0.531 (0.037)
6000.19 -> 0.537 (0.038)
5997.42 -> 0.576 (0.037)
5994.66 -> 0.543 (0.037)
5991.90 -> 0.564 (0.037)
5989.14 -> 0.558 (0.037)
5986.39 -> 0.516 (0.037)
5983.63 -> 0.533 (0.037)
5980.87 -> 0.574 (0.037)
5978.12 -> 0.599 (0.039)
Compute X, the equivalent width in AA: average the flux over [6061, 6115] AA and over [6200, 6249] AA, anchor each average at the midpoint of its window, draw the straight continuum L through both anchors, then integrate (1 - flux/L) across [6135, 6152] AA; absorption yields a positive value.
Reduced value -2.13 AA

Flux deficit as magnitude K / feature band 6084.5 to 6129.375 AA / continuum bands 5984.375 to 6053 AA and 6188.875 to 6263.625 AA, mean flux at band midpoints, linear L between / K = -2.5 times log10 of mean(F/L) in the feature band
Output -0.020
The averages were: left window 0.551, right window 0.514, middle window 0.545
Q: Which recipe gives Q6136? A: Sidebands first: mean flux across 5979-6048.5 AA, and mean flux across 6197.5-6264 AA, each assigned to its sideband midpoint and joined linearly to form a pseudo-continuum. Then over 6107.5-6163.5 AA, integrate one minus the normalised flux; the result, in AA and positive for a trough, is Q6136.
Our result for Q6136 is -4.0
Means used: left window 0.554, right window 0.509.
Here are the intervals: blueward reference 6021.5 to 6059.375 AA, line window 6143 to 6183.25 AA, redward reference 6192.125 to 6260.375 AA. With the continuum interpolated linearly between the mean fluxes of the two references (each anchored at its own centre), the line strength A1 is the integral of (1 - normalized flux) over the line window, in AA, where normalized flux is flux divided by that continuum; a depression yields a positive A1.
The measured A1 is -2.0 AA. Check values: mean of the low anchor 0.533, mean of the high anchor 0.515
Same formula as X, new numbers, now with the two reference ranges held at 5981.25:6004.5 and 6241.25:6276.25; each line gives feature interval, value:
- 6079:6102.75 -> 0.8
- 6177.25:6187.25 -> -0.2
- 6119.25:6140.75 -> -1.2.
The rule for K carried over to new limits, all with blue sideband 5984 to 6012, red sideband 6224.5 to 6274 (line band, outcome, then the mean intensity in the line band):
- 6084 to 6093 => 0.04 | 0.526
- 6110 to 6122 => -0.05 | 0.572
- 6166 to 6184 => 0.02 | 0.528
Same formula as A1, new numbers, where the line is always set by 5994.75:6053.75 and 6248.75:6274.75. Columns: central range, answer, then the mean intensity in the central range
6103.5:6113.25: 0.2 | 0.538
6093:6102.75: 0.4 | 0.527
